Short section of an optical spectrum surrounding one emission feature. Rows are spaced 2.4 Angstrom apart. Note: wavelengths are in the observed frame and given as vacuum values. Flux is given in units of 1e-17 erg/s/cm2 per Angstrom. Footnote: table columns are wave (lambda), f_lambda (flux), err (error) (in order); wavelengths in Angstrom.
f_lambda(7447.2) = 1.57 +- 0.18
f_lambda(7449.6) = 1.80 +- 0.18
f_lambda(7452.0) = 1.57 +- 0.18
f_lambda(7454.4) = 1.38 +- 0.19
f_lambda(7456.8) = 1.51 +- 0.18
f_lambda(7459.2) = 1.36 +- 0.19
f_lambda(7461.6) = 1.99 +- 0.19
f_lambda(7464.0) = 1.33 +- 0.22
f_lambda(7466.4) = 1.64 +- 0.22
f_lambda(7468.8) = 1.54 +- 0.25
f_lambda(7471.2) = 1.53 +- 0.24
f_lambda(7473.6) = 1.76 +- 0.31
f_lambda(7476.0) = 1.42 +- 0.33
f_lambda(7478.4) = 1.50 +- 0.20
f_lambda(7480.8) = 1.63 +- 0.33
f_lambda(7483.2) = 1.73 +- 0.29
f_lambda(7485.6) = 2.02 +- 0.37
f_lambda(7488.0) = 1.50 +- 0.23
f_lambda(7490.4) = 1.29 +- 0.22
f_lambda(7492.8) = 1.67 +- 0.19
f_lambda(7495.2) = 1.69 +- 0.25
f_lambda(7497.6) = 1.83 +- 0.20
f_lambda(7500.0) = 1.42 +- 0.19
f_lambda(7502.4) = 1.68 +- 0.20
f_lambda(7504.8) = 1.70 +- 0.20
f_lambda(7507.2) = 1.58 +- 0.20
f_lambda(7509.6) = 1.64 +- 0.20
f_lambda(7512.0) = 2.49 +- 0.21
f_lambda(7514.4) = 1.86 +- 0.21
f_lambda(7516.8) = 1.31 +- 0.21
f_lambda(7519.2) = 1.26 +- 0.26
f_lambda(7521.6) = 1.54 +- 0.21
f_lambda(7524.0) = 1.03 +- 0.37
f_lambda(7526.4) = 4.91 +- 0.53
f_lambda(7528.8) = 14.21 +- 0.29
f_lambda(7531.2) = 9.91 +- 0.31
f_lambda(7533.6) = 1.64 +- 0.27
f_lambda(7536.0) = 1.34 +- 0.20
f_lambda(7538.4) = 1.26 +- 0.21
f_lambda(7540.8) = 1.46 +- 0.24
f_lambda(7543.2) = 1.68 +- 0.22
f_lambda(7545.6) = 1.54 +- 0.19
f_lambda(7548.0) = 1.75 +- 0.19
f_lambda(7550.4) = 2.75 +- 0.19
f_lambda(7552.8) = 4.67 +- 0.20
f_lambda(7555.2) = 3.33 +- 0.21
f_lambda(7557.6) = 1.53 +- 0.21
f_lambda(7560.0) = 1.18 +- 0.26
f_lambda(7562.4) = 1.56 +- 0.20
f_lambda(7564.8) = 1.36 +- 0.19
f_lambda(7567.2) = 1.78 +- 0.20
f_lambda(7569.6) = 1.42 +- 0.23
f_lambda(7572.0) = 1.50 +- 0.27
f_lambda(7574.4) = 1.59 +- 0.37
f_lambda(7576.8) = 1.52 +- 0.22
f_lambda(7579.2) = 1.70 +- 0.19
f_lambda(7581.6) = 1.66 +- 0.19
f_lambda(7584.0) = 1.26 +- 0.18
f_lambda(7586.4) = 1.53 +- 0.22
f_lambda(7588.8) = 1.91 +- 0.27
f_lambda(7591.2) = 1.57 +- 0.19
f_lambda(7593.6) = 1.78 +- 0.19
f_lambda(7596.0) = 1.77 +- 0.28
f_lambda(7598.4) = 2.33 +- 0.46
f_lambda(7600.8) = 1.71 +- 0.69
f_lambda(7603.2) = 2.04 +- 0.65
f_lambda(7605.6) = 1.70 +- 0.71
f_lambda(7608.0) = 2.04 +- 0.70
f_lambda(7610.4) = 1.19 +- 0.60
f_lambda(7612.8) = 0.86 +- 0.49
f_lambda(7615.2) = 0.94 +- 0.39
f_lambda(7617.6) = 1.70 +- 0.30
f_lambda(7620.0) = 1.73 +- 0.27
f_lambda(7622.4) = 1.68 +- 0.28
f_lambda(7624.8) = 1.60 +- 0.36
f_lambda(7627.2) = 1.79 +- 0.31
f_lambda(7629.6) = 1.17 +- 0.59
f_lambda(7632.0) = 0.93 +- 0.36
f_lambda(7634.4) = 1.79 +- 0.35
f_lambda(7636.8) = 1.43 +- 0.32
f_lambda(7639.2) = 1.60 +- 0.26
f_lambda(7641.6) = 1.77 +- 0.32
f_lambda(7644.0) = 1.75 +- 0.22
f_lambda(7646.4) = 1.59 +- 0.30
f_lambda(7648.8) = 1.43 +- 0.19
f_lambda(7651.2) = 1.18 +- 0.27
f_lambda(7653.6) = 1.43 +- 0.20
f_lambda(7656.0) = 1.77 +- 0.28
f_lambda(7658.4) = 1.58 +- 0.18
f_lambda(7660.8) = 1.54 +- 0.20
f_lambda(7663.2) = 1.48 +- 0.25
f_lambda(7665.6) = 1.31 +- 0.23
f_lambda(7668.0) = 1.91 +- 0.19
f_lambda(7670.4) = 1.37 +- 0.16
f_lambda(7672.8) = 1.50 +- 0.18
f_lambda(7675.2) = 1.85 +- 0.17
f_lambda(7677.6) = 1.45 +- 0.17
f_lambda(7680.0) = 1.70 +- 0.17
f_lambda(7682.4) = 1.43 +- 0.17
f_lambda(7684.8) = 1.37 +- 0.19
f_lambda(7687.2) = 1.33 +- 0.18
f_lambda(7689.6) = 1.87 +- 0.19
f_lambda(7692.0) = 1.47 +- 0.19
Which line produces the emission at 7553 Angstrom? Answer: [N II] 6583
